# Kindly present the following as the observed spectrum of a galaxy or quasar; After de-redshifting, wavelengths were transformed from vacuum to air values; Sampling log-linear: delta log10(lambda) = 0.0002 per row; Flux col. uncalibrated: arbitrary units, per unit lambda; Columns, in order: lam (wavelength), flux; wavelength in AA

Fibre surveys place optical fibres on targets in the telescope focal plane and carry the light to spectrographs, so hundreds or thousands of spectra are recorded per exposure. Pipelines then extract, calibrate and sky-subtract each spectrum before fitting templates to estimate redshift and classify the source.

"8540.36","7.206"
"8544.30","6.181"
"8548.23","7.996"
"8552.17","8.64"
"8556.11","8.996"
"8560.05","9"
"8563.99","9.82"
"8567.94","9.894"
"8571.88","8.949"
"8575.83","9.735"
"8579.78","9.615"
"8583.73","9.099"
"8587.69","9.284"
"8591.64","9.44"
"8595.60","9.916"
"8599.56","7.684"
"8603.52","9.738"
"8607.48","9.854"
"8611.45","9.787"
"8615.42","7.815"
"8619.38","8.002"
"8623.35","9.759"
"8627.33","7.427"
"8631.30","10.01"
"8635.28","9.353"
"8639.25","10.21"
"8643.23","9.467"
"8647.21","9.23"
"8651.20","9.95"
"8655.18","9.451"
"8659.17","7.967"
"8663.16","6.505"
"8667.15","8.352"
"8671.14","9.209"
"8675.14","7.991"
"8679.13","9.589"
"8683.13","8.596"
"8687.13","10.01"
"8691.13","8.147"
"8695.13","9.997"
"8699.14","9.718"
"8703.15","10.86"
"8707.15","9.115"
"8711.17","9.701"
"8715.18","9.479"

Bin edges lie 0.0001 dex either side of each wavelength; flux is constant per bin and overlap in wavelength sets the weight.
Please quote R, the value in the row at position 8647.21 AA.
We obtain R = 9.23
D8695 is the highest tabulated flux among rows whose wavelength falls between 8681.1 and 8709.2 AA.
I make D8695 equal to 10.86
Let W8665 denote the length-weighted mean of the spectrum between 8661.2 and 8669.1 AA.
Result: 7.43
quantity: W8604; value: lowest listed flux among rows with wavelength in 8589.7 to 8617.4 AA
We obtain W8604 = 7.684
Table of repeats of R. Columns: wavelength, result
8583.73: 9.099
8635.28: 9.353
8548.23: 7.996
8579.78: 9.615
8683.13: 8.596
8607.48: 9.854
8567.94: 9.894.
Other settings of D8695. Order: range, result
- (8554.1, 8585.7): 9.894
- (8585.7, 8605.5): 9.916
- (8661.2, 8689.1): 10.01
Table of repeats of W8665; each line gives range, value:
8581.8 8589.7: 9.19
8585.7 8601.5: 9.08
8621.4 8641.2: 9.35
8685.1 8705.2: 9.75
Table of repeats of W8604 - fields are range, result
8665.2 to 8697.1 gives 7.991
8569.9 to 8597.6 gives 8.949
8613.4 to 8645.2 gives 7.427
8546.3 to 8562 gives 7.996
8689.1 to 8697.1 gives 8.147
